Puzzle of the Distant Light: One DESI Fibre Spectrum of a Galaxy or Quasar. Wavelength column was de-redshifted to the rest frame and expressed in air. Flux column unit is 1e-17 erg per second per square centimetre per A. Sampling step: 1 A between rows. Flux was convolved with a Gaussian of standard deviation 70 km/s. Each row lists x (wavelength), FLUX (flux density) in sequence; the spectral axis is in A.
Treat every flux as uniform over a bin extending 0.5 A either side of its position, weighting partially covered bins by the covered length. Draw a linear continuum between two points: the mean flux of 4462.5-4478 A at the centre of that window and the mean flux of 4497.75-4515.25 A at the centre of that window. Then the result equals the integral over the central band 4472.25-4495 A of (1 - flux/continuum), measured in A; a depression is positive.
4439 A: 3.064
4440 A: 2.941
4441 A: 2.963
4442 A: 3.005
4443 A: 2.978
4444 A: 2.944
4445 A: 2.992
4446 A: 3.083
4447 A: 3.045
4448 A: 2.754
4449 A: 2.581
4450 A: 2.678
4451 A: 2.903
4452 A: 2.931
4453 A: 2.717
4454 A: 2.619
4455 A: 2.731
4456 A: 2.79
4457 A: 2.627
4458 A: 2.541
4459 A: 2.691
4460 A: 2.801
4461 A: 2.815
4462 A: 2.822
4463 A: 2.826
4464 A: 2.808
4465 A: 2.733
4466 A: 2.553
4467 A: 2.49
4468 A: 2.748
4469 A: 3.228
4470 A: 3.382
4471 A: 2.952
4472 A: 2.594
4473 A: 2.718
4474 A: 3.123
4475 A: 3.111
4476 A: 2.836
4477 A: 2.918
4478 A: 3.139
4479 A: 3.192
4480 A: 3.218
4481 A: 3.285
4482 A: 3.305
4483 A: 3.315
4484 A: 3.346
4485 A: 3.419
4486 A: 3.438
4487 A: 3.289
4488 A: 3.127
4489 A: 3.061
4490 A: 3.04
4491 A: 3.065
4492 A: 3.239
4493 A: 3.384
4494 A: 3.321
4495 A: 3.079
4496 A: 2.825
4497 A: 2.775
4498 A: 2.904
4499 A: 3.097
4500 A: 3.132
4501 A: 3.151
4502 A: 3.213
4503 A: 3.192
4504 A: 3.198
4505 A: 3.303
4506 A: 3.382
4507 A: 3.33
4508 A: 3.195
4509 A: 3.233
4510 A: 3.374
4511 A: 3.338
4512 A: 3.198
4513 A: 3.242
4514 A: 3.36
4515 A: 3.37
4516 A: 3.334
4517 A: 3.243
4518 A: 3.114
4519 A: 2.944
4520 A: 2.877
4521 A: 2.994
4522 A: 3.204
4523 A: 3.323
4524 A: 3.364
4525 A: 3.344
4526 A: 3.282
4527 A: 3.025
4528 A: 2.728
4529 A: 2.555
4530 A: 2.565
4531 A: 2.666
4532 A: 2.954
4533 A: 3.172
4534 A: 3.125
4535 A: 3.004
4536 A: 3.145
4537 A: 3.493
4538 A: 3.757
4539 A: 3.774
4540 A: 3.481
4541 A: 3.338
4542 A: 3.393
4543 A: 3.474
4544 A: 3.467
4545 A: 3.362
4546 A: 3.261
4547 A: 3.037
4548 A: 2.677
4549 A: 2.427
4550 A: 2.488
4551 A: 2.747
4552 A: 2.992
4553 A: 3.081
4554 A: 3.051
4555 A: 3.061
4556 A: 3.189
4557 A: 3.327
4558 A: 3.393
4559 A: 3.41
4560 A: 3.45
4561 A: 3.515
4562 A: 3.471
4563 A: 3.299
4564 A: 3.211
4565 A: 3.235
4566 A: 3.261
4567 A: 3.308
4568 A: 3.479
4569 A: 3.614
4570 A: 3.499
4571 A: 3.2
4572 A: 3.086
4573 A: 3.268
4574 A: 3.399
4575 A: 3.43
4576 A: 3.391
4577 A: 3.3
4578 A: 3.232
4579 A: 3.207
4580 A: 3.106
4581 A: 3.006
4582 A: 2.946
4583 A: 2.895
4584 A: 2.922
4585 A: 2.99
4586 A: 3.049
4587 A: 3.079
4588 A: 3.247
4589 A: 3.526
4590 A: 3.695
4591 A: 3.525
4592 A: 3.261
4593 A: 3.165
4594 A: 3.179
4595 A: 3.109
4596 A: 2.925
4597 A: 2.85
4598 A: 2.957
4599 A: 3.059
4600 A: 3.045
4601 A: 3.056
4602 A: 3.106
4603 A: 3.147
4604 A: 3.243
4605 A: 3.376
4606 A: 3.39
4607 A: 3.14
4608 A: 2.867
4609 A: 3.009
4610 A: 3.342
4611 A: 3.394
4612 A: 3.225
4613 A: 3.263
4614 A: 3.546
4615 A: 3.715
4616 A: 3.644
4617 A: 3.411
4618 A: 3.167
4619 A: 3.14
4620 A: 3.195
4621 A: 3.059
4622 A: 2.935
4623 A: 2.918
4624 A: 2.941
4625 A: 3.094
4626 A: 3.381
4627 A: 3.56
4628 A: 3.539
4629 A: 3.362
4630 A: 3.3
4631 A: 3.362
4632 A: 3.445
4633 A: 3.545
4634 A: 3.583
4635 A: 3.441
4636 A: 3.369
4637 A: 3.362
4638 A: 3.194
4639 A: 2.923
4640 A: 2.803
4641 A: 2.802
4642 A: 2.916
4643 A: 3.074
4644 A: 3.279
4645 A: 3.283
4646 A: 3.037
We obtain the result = -1.2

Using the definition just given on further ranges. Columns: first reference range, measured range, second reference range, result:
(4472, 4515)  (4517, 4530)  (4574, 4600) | 0.5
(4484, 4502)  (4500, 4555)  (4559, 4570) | 1.8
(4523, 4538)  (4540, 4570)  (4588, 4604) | -1.1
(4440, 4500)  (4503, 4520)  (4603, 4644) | -1.1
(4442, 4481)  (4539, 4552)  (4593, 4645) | -0.3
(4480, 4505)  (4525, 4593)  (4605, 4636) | 1.0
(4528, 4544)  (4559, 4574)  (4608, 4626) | -0.7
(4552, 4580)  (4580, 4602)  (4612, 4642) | 1.1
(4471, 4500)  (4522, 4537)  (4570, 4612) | 0.5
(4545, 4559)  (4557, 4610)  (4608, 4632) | -1.6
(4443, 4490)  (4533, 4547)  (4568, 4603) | -1.2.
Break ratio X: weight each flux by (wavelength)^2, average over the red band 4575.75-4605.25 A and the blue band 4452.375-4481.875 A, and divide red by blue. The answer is 1.2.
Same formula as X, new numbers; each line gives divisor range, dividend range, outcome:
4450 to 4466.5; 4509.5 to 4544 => 1.20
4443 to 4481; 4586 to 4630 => 1.20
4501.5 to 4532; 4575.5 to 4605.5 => 1.04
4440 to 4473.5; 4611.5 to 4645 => 1.25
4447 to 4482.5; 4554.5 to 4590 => 1.19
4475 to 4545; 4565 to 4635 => 1.06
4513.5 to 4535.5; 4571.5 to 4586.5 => 1.05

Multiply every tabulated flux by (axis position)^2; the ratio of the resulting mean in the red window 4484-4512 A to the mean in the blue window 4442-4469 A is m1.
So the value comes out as 1.2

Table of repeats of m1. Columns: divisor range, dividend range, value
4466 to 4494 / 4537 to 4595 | 1.08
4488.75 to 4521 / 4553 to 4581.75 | 1.07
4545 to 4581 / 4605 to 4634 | 1.05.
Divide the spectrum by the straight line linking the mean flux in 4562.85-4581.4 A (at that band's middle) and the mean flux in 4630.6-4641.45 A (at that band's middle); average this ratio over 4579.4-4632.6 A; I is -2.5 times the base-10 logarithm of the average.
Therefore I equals 0.02 mag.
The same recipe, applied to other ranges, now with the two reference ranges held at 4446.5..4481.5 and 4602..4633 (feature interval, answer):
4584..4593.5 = -0.023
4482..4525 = -0.085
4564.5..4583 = -0.038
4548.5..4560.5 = 0.018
